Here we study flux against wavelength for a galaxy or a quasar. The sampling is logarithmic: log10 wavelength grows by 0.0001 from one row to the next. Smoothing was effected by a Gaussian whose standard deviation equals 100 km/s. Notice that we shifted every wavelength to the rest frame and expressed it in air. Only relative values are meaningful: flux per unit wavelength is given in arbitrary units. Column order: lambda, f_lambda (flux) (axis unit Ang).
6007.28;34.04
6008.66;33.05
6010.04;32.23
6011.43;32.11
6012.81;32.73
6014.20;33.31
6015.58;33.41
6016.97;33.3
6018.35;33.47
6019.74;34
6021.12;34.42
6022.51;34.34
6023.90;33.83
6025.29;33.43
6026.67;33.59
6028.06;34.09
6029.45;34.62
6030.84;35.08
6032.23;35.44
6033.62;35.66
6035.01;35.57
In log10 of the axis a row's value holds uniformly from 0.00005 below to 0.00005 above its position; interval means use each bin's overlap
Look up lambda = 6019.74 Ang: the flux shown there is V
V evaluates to 34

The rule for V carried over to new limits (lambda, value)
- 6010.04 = 32.23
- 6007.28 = 34.04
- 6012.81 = 32.73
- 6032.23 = 35.44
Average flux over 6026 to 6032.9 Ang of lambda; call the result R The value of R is 34.5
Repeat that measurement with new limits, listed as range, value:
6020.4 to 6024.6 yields 34.2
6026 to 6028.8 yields 33.8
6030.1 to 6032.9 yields 35.2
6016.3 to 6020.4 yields 33.6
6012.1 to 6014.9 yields 33.1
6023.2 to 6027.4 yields 33.6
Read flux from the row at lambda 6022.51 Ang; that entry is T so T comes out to 34.34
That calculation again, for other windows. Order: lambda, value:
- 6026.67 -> 33.59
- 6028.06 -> 34.09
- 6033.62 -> 35.66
